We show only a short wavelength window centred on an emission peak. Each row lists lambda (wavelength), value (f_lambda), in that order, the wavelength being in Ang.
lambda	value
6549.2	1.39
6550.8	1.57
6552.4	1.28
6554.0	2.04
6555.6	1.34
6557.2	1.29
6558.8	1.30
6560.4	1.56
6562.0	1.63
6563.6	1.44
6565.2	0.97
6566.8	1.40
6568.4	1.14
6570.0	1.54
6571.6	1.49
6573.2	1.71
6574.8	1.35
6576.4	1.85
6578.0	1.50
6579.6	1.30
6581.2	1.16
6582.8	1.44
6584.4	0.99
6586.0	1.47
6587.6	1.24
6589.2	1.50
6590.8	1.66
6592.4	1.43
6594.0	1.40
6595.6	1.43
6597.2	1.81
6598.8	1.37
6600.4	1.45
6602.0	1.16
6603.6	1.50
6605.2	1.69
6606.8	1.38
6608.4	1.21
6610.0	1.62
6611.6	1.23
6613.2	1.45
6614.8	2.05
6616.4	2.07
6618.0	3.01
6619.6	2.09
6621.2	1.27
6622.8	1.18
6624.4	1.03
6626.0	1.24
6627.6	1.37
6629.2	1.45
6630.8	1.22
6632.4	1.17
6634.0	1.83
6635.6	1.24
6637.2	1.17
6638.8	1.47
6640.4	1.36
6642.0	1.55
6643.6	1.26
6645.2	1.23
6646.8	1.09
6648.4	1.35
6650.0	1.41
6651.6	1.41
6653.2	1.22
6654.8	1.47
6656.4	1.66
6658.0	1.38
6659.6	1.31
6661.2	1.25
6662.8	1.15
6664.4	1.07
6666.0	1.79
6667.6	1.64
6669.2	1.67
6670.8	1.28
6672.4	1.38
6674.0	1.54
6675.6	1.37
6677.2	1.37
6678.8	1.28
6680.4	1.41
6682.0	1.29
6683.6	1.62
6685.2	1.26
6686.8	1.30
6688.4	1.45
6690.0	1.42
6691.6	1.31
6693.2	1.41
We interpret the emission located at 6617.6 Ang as [O III] 5007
